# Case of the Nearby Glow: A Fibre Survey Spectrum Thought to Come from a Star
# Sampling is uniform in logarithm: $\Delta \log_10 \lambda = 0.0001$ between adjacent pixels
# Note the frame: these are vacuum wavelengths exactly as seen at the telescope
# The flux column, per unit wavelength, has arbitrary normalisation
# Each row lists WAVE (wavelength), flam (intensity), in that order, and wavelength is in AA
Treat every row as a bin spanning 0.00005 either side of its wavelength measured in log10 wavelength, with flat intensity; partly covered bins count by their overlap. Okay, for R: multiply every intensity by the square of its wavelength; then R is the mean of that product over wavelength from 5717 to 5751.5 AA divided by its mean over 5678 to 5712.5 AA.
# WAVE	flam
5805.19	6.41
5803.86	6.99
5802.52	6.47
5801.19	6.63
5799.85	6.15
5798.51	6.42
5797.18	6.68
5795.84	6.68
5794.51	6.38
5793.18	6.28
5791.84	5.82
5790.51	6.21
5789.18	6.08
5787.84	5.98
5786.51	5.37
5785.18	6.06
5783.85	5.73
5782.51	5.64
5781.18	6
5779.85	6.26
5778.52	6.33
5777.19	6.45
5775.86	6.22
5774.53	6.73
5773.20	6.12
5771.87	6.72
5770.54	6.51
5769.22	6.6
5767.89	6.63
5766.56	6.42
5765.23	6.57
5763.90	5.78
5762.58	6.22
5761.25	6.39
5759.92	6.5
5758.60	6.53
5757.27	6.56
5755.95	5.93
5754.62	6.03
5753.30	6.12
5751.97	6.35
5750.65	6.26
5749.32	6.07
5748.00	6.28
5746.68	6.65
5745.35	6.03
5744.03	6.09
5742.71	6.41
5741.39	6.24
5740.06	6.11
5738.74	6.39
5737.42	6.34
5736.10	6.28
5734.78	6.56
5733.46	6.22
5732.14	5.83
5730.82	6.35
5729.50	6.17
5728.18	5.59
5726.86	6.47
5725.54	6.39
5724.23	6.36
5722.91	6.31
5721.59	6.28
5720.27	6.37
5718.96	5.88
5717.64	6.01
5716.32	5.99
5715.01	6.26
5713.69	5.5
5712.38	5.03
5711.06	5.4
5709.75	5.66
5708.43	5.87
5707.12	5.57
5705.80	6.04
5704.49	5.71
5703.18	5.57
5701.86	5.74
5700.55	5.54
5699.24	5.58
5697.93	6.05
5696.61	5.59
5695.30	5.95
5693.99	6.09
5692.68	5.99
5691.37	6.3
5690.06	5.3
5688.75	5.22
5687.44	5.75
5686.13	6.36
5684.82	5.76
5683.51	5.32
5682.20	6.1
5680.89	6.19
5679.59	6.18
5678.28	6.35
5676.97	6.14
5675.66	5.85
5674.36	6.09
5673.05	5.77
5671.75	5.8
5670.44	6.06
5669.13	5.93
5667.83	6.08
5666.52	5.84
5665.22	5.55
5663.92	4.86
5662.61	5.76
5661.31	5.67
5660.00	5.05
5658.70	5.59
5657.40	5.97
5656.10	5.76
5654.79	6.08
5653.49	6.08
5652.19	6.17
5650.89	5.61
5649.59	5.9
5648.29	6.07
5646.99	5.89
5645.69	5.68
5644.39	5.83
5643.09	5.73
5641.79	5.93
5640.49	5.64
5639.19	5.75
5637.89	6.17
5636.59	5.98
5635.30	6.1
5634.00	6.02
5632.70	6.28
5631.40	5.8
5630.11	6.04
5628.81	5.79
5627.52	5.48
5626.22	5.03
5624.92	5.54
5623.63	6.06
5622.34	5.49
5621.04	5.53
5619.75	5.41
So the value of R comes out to 1.09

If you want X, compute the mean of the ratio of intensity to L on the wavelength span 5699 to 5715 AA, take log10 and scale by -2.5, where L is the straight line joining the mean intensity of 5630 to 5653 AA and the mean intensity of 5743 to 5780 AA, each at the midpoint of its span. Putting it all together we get 0.10 mag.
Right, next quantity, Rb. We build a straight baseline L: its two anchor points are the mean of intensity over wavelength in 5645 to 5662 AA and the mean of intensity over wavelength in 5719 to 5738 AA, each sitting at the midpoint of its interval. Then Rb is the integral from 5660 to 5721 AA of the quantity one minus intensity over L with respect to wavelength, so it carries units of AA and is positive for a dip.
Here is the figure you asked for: 2.1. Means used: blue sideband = 5.81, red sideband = 6.24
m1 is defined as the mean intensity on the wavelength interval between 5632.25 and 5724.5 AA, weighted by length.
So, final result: 5.85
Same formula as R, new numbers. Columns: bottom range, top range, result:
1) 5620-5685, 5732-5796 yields 1.11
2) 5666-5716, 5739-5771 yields 1.11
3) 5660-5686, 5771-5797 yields 1.10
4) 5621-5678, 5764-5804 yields 1.13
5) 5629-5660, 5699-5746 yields 1.05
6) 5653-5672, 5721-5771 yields 1.13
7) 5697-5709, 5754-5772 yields 1.14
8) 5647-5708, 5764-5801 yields 1.11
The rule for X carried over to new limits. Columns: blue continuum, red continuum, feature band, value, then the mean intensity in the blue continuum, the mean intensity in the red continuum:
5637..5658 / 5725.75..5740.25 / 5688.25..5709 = 0.06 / 5.89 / 6.22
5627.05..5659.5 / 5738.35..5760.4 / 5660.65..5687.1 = 0.02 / 5.89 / 6.26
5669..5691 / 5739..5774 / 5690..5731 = 0.03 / 5.9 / 6.31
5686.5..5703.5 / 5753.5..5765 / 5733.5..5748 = -0.03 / 5.76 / 6.25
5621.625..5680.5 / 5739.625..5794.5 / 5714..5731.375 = -0.02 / 5.83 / 6.23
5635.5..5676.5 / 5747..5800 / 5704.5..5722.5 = 0.04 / 5.82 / 6.26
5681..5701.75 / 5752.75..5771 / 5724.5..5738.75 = -0.02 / 5.8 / 6.34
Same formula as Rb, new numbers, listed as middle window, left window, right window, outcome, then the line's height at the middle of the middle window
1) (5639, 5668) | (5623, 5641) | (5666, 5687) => 0.7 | 5.91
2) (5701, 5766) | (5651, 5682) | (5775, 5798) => -1.0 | 6.01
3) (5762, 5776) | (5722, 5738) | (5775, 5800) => -0.5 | 6.18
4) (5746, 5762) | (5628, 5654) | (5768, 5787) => -0.4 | 6.17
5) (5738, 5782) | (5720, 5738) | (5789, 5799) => -0.2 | 6.29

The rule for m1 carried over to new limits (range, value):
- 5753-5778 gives 6.37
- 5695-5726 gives 5.86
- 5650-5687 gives 5.86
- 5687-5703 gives 5.75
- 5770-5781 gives 6.4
